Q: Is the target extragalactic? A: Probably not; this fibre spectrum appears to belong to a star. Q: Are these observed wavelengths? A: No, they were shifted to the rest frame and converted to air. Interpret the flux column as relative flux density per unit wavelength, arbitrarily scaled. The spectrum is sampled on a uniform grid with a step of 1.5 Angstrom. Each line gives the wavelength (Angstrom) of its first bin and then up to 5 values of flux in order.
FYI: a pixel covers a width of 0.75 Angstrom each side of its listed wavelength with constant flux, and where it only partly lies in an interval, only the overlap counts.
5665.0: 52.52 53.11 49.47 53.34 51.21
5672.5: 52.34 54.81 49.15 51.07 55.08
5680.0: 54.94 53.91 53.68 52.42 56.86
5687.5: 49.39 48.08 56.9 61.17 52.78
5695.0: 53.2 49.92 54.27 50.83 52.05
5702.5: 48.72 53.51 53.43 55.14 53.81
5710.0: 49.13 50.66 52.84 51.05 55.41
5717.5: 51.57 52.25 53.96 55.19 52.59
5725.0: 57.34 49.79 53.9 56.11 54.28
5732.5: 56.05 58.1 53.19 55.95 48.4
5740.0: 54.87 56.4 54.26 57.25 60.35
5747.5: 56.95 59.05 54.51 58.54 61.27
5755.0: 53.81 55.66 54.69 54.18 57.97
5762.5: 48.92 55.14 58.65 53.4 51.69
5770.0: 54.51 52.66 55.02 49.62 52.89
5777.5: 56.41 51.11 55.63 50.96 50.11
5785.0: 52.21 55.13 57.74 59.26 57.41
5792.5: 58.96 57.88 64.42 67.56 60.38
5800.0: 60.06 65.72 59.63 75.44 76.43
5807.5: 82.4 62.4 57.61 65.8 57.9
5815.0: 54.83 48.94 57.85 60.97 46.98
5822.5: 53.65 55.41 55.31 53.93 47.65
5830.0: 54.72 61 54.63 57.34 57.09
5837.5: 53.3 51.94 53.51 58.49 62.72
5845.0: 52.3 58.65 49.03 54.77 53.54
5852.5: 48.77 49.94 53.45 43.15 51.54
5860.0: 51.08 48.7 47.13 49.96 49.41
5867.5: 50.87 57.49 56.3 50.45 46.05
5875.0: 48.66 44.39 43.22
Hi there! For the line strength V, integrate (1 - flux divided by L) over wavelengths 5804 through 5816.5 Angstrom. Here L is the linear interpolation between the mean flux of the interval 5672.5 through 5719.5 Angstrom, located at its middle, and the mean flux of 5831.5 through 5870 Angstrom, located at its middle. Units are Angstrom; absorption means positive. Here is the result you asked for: -2.9 Angstrom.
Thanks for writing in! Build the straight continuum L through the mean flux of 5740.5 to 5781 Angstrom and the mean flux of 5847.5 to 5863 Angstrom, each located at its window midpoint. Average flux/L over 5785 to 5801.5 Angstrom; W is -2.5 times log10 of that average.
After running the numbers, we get -0.121 mag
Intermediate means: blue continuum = 55.2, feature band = 59.8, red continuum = 50.3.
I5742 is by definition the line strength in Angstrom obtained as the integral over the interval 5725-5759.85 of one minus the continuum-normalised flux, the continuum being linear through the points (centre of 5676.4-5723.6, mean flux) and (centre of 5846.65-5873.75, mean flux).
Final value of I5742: -2.1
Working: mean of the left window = 53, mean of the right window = 50.9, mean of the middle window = 55.6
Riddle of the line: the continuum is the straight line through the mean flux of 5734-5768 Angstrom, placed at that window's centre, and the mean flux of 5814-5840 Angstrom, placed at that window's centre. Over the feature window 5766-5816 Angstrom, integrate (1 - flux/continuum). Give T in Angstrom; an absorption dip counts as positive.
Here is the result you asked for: -3.5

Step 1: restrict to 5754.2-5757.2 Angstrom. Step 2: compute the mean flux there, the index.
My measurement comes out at 54.8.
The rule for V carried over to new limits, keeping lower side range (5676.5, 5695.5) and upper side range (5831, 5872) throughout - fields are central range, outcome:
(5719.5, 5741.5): -0.3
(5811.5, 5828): -0.6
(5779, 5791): -0.2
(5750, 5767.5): -0.7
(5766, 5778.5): 0.0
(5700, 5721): 0.5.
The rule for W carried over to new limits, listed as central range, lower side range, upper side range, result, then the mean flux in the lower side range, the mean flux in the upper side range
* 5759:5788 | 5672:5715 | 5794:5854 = 0.05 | 52.8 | 58.2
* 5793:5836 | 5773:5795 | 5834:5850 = -0.09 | 54.8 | 55.4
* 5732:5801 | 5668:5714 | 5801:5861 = -0.02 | 52.8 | 56.7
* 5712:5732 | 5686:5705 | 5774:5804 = 0.01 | 52.7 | 57.4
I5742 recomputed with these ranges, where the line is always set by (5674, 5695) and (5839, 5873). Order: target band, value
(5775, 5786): 0.0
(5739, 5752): -0.9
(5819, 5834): -0.5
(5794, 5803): -1.7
